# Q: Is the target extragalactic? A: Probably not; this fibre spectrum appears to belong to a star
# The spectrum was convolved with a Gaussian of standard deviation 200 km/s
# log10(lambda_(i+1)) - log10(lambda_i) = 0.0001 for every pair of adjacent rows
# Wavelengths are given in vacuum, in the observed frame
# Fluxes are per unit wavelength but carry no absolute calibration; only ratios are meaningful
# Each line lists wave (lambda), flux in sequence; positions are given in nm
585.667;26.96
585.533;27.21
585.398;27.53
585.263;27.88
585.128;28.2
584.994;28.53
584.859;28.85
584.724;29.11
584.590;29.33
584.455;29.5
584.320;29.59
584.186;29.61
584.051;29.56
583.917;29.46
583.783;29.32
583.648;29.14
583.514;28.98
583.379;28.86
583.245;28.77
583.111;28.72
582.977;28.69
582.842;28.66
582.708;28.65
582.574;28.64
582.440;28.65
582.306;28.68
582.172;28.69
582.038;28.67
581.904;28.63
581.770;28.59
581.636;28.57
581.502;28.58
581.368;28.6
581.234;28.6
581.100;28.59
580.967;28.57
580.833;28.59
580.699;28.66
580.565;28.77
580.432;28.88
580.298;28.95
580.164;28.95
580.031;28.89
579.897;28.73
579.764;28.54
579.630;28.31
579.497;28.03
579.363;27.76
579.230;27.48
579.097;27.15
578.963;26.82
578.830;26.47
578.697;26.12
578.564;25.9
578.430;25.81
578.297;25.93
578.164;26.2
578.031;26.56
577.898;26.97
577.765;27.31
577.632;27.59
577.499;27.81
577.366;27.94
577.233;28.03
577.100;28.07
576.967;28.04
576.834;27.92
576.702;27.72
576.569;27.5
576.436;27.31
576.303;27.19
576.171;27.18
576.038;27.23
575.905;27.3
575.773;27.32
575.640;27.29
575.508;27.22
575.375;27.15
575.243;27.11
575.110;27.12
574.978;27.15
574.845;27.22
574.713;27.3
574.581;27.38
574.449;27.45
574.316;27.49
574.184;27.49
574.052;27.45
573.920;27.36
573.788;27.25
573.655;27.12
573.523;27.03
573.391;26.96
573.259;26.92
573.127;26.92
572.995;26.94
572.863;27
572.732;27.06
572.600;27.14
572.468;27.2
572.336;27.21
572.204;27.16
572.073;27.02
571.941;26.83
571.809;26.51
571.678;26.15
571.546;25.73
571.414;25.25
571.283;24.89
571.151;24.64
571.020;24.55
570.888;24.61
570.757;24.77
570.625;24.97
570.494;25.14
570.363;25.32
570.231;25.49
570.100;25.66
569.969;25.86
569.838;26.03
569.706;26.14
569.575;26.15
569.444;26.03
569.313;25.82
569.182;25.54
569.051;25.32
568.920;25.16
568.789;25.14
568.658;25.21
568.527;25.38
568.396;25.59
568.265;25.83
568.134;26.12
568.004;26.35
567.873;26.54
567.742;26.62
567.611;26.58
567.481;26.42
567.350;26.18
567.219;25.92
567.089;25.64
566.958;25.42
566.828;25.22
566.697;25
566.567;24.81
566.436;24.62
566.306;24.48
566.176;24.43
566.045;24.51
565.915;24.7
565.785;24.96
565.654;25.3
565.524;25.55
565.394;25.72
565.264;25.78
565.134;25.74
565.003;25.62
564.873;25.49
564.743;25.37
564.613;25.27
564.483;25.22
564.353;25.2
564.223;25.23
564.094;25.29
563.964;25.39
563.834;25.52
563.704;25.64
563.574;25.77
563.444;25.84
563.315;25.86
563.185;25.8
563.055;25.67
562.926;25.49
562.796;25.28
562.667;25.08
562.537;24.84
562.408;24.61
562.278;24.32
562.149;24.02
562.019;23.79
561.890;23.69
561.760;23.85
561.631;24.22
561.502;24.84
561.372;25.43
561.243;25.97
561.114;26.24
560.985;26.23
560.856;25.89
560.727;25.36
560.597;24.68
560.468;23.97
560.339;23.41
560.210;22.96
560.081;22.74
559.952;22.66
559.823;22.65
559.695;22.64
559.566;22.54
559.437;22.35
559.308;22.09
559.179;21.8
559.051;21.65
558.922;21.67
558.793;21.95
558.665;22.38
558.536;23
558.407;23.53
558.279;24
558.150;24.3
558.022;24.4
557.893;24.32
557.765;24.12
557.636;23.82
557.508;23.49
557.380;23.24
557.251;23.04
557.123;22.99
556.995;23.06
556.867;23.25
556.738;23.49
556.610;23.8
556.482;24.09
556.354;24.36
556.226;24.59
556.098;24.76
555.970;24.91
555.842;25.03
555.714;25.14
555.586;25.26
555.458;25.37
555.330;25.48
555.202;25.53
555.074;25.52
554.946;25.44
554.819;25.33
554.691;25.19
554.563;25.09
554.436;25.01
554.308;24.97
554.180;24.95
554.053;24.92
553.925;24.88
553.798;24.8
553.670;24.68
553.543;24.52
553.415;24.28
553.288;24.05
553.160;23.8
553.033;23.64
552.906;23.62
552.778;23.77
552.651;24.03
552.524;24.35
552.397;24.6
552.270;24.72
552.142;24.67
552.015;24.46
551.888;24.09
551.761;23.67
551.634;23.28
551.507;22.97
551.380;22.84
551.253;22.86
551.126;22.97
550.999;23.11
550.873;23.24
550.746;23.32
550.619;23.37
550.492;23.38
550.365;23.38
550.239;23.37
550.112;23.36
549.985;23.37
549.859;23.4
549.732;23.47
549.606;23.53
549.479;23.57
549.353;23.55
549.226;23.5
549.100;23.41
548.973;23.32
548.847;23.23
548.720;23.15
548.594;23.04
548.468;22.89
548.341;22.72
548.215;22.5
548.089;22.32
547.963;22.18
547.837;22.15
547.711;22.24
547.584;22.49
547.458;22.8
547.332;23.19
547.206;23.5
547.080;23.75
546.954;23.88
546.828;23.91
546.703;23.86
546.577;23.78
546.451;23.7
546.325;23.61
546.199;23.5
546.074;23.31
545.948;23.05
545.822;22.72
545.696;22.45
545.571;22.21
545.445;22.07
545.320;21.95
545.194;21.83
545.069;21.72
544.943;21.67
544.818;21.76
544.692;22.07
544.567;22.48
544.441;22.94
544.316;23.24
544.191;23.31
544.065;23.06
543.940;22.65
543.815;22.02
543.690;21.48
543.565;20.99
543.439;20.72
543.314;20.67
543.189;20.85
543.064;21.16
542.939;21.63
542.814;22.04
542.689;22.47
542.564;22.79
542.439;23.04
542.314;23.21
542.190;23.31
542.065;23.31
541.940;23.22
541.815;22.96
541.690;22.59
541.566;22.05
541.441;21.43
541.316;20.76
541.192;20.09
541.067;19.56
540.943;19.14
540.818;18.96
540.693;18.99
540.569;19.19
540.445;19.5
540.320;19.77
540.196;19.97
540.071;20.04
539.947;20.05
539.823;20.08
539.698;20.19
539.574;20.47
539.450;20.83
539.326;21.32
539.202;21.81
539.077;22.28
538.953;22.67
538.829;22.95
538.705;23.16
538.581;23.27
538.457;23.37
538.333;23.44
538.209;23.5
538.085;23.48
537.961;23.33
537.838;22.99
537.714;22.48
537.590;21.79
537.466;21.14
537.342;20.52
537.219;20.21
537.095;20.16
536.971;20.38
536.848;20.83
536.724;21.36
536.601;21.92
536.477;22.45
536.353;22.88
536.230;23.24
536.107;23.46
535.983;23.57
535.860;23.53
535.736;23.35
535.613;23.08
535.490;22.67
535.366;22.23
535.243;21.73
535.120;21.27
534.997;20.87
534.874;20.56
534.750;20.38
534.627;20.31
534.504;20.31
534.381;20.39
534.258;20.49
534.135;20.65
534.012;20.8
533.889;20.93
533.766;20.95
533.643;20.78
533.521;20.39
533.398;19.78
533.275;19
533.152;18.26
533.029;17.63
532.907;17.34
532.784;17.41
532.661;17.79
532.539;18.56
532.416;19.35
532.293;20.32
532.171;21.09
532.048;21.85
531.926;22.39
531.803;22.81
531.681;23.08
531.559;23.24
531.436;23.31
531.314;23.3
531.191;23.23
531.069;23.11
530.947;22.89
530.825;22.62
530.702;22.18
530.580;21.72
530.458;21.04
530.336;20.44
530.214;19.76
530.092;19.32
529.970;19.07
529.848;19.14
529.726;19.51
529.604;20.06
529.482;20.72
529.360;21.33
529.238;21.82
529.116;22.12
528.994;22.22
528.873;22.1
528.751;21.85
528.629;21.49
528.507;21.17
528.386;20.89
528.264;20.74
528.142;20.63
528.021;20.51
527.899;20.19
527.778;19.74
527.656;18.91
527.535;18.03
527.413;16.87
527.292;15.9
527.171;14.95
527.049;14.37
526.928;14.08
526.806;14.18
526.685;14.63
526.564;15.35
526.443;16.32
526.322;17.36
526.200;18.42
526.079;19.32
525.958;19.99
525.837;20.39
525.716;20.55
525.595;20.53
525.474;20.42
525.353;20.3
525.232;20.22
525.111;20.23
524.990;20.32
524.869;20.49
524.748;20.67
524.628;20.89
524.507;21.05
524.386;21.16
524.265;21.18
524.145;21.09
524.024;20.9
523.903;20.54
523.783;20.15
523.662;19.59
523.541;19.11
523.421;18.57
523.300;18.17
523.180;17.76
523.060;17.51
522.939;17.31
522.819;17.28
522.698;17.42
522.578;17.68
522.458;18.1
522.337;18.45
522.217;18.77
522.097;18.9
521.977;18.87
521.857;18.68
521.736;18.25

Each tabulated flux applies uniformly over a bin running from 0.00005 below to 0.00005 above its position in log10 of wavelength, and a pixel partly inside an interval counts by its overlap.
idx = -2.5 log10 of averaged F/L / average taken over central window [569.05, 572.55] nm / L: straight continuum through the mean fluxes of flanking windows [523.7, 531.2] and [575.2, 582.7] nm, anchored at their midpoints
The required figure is 0.03 mag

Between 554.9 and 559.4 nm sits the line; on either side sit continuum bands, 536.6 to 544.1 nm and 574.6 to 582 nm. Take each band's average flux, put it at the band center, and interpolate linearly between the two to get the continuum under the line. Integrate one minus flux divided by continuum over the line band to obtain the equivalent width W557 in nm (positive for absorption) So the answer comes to 0.08 nm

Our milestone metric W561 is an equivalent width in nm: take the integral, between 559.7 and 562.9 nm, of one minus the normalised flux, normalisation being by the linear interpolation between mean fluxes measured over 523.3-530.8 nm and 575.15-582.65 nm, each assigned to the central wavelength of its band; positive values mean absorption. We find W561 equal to 0.08 nm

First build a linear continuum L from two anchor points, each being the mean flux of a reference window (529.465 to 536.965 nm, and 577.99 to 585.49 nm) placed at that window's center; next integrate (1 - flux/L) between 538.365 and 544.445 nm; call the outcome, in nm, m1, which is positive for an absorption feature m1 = 0.21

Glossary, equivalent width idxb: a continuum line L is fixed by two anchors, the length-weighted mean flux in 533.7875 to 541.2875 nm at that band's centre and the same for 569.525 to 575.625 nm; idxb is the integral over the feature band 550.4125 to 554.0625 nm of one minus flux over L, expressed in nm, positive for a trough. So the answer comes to -0.052 nm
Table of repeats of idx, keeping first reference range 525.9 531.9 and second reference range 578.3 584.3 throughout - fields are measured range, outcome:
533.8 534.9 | 0.01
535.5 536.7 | -0.09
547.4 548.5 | 0.03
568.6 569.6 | 0.04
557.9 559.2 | 0.08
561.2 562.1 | 0.03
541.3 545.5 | 0.00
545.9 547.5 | -0.03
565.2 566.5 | 0.04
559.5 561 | 0.06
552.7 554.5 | -0.02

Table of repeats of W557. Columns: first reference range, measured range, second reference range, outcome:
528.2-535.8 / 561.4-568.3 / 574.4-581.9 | 0.116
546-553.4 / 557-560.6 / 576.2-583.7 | 0.253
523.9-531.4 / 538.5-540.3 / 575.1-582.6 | 0.031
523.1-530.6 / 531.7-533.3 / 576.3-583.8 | 0.061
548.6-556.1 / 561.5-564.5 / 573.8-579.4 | 0.054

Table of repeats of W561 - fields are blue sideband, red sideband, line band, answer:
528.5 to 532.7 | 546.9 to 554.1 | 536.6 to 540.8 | 0.16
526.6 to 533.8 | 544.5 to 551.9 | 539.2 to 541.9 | 0.16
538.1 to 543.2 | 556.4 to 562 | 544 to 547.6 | -0.13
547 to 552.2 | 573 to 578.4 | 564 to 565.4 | 0.01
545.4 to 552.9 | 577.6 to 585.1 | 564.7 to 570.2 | 0.12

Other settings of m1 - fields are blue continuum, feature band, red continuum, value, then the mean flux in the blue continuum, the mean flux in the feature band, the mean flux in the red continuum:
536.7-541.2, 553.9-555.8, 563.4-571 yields -0.129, 21.2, 25.2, 25.5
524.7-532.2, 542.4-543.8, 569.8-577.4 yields 0.040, 20.1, 21.6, 26.8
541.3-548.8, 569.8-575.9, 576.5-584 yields 0.089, 22.6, 26.6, 28.1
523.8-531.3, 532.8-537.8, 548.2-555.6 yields 0.027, 19.9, 21.1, 24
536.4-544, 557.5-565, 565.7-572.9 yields 0.075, 21.5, 24.3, 25.7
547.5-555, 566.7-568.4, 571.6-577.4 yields 0.012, 23.7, 26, 27.3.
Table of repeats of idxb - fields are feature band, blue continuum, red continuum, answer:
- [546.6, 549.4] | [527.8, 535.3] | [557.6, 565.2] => -0.040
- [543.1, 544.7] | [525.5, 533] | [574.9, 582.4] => 0.015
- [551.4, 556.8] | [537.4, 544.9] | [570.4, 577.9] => -0.176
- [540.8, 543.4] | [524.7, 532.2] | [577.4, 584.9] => 0.058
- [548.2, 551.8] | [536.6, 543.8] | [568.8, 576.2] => -0.039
